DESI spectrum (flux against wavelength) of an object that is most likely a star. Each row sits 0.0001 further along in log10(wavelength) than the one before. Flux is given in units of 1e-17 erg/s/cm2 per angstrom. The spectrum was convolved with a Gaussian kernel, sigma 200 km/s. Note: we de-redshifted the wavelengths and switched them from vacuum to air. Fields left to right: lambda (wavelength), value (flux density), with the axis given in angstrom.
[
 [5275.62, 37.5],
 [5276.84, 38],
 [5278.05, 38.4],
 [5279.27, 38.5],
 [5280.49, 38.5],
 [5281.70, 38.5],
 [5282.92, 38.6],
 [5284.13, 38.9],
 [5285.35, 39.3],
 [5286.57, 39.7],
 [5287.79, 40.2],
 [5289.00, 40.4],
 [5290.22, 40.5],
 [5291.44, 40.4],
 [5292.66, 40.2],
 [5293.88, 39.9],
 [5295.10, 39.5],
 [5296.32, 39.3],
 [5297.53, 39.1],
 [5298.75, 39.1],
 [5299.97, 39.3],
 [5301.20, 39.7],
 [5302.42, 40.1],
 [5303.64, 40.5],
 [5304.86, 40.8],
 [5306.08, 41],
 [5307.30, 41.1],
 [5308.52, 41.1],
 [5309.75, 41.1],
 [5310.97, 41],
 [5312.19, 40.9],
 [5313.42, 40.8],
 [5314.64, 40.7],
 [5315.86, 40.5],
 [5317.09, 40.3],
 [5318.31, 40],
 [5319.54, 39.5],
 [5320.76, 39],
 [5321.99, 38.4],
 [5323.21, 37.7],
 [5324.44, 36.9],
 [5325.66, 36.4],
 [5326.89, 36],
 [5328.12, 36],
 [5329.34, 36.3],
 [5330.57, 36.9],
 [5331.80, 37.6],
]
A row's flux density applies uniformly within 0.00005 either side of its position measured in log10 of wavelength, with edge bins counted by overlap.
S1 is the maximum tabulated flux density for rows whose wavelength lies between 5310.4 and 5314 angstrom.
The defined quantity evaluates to 41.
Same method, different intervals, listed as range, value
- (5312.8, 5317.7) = 40.8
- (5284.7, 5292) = 40.5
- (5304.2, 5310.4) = 41.1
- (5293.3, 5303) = 40.1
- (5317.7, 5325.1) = 40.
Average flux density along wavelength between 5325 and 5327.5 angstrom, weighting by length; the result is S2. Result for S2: 36.3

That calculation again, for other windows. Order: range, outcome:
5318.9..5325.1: 38.3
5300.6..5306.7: 40.5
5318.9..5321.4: 39.2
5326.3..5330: 36.1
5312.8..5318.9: 40.5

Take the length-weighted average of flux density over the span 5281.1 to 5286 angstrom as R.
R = 38.8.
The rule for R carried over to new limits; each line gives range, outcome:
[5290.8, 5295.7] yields 40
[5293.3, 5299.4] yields 39.4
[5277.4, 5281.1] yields 38.5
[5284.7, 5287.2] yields 39.4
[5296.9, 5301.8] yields 39.3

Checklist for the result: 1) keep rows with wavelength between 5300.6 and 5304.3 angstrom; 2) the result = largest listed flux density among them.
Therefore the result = 40.5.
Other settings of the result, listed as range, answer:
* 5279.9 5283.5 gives 38.6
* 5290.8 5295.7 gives 40.4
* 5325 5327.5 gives 36.4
